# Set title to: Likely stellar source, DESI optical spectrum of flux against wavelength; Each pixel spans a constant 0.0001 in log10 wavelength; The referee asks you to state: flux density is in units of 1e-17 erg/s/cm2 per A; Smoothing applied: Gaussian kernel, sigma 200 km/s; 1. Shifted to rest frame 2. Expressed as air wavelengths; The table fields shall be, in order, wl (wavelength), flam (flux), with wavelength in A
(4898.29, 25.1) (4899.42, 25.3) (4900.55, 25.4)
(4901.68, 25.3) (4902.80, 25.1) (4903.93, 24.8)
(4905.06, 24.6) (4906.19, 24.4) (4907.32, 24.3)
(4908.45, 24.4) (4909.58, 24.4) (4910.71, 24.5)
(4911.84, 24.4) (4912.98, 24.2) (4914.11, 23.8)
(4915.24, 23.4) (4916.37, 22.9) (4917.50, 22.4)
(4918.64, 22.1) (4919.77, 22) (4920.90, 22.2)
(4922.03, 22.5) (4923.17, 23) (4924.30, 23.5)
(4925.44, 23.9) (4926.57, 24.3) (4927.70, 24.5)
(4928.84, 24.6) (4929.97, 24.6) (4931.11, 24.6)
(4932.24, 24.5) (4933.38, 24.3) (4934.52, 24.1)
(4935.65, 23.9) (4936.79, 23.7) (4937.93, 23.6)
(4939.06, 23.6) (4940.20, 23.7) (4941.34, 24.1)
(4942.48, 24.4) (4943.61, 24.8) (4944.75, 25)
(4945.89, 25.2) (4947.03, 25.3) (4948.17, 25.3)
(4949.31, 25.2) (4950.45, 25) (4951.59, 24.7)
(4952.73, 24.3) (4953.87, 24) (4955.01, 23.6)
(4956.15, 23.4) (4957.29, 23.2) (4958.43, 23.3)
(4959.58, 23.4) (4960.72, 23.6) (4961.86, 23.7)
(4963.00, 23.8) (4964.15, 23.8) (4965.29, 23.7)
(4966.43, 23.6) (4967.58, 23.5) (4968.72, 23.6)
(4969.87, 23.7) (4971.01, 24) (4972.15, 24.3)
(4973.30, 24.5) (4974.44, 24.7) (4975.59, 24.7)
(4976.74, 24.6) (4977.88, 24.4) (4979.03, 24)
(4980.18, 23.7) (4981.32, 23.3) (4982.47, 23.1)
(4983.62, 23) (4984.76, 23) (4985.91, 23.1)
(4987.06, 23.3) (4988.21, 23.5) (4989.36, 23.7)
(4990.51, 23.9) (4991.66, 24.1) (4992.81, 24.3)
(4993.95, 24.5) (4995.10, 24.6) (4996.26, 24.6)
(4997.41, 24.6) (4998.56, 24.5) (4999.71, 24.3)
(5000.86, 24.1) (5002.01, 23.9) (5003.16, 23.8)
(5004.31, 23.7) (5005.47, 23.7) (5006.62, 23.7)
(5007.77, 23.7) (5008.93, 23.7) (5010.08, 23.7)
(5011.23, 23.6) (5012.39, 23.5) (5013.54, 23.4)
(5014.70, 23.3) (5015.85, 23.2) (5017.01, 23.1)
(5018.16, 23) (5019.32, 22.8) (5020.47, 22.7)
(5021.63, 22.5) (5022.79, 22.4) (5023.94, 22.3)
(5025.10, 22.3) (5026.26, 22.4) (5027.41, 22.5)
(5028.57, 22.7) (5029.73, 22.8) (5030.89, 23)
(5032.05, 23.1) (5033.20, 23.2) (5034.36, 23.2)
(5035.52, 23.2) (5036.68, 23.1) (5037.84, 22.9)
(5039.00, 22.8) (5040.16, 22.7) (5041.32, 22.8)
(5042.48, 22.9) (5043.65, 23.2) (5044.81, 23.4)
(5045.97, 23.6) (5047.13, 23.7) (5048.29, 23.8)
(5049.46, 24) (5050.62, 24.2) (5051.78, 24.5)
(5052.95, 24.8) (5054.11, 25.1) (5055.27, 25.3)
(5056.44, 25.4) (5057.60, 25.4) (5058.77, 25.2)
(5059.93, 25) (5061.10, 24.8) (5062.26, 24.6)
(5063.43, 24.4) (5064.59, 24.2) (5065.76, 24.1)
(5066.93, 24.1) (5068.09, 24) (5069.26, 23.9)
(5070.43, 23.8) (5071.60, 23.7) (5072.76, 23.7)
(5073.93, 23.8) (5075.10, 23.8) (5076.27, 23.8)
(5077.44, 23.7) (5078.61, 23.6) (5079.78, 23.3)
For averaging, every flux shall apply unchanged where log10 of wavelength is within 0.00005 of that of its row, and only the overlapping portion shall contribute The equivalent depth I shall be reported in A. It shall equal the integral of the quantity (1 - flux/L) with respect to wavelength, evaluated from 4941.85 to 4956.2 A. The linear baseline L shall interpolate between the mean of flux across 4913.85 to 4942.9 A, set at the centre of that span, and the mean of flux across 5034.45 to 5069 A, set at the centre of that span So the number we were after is -0.6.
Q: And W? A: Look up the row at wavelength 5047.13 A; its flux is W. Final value 23.7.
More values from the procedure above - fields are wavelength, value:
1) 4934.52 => 24.1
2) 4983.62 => 23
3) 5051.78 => 24.5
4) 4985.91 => 23.1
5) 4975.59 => 24.7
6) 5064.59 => 24.2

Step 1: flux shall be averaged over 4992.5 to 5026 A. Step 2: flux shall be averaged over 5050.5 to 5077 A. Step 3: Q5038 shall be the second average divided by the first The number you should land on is 1.0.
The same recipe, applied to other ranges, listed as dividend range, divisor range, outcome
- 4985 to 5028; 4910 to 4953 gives 0.98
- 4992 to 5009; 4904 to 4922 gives 1.02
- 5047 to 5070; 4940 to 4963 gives 1.01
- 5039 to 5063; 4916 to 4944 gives 1.02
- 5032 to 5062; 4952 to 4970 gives 1.01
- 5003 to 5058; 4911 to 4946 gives 0.98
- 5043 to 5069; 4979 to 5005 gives 1.02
